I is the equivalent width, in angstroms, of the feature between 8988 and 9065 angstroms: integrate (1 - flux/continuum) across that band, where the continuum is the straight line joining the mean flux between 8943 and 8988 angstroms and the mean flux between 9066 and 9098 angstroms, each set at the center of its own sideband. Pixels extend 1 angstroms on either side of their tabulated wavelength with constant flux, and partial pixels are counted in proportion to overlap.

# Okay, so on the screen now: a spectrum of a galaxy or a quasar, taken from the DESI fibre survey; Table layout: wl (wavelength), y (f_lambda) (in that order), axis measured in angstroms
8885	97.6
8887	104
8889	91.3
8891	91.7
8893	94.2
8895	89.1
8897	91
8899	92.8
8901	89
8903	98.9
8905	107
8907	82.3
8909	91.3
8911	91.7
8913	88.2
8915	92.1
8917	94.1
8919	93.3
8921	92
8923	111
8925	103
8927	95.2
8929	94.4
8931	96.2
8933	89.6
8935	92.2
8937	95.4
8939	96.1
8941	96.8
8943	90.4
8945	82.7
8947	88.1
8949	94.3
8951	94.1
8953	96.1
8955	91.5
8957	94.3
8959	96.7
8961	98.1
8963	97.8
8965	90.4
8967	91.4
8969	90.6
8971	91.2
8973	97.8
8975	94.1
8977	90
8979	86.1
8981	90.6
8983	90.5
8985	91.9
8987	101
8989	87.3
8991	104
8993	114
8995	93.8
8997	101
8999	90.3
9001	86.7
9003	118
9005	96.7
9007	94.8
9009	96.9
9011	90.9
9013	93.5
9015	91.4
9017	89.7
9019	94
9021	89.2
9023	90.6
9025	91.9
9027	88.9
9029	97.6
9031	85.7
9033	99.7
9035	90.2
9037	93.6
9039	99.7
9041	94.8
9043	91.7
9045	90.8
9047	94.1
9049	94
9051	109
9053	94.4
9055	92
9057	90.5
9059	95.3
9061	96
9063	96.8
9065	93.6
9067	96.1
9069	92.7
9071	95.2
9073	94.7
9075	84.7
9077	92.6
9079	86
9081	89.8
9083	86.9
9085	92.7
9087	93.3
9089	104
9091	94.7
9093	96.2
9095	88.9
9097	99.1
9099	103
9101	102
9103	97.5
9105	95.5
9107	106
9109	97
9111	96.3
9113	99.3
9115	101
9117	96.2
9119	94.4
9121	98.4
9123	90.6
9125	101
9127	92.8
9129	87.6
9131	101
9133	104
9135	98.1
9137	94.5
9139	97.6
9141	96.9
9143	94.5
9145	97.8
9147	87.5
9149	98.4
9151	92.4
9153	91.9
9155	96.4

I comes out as -1.8 angstroms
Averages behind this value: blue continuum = 92.6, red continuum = 93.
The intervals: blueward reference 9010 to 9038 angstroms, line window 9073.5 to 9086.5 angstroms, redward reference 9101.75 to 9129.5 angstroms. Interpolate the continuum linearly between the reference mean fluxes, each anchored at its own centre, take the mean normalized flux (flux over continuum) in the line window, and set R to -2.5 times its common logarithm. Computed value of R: 0.07 mag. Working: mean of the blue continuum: 91.9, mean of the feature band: 89.2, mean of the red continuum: 96.9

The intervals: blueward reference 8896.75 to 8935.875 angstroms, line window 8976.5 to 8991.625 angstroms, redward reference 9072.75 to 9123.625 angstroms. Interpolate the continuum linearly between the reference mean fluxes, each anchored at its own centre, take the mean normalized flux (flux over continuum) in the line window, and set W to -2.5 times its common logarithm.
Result 0.026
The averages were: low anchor 94.3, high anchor 95.5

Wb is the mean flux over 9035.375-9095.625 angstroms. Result 93.8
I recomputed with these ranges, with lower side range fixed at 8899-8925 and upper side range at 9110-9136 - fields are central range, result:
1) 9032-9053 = 0.1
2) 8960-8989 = 0.8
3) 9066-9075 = 0.3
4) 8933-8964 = 0.5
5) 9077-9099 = 0.7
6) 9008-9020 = 0.4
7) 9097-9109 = -0.4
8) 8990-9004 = -0.8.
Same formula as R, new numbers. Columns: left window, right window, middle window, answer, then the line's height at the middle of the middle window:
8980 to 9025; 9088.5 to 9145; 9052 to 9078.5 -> 0.04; 96.4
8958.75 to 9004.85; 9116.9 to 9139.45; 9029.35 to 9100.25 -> 0.02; 95.9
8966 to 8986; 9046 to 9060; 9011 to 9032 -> 0.03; 93.9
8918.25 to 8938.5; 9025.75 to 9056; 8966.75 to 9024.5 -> 0.01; 95.1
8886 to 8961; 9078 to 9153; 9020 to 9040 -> 0.03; 95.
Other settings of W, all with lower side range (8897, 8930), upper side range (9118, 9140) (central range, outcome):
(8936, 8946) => 0.03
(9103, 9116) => -0.03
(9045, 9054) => -0.02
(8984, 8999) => -0.04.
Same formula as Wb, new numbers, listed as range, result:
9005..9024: 92.6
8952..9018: 94.8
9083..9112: 97.2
